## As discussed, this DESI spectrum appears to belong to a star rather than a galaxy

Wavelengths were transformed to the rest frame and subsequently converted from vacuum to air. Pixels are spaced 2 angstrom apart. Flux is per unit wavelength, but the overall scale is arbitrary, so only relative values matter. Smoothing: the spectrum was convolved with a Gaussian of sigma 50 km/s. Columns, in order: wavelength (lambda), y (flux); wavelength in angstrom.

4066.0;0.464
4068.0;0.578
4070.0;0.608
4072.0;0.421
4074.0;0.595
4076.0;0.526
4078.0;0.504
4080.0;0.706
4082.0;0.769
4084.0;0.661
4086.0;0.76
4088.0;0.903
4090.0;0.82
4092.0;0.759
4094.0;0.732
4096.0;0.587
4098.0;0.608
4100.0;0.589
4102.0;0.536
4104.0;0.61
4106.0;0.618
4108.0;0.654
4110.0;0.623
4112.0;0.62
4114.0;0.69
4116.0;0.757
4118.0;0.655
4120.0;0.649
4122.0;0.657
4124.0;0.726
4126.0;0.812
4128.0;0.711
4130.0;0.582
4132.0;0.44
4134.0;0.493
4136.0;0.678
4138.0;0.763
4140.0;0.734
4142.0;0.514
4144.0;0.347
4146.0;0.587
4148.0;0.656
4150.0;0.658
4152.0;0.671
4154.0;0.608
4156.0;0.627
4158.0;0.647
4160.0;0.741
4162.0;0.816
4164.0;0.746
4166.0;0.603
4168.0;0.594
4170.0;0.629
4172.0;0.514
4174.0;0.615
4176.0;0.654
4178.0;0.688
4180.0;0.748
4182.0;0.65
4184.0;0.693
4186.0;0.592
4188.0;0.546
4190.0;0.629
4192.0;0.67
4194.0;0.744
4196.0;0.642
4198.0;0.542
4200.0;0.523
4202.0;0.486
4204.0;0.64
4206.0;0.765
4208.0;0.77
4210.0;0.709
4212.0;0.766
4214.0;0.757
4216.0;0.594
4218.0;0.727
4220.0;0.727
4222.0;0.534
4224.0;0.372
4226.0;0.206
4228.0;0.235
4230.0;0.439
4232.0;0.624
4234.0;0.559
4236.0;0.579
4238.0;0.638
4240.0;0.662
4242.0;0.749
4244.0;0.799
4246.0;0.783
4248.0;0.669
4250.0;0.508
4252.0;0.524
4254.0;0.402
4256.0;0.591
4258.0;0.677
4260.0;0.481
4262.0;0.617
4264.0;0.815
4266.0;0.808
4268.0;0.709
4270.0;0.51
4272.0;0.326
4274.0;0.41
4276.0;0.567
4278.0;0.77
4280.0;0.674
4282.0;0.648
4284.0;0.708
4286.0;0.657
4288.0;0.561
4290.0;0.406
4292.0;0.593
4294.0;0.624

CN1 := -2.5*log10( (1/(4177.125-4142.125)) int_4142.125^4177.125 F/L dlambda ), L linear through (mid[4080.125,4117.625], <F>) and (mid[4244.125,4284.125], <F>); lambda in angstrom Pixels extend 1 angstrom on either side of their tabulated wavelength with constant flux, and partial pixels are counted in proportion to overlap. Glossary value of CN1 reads 0.050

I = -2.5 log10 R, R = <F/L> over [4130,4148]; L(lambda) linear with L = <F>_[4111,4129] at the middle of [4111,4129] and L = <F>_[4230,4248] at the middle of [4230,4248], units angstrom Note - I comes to 0.20 mag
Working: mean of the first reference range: 0.697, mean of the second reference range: 0.661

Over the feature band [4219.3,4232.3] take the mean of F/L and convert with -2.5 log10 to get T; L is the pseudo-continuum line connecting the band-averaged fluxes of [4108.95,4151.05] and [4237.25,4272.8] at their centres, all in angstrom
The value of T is 0.41 mag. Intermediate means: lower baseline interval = 0.636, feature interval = 0.432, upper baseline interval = 0.628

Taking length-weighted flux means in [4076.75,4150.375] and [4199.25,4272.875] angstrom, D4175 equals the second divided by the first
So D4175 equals 0.92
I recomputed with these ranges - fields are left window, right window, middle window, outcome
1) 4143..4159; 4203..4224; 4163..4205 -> 0.029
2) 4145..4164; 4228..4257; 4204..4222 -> -0.146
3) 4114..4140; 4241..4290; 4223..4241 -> 0.296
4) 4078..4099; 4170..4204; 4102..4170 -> 0.047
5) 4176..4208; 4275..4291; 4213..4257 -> 0.102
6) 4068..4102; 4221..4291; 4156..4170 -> -0.106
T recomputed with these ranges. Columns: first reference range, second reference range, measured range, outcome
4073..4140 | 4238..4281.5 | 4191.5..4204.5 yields 0.06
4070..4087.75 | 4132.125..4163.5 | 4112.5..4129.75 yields -0.11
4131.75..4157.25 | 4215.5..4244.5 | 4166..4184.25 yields -0.09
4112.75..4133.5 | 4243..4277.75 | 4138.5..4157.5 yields 0.08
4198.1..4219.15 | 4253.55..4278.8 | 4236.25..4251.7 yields -0.09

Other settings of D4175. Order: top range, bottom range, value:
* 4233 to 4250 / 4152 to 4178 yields 1.03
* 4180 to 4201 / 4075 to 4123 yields 0.94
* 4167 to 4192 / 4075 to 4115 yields 0.95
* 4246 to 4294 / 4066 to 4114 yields 0.93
